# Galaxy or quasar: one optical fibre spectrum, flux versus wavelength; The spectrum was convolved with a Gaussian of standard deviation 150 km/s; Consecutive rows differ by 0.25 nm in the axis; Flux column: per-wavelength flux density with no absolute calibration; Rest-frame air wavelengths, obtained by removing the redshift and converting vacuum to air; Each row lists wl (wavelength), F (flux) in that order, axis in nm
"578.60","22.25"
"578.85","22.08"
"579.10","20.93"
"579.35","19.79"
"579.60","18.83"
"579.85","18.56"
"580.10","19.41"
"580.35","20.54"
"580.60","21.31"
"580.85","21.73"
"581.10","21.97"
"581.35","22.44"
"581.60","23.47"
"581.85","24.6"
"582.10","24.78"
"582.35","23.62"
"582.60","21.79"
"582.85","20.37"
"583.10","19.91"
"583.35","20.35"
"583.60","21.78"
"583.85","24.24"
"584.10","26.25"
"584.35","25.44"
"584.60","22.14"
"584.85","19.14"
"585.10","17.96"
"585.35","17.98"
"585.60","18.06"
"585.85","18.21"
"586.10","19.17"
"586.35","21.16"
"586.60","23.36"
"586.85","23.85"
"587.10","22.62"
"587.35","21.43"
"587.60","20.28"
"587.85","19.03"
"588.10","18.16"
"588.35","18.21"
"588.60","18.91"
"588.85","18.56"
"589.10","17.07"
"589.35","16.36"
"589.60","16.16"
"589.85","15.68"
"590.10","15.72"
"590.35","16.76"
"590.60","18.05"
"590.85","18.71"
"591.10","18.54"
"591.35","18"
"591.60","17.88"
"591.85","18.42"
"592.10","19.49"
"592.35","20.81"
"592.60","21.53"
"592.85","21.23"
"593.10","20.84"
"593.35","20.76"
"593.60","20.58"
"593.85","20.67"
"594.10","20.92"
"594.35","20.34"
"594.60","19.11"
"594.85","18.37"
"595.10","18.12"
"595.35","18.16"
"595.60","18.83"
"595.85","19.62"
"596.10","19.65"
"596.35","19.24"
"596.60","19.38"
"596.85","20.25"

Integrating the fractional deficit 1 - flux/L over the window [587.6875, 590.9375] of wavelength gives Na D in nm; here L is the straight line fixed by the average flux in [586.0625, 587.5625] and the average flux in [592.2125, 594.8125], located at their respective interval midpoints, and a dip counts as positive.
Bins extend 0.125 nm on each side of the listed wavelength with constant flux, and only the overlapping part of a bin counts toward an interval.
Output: 0.601 nm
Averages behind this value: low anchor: 22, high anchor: 20.6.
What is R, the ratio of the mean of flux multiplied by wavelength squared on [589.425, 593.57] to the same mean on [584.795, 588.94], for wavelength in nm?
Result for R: 0.96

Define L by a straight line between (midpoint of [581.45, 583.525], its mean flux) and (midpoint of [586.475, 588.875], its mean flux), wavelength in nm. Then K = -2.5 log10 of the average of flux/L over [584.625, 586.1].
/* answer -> 0.149 mag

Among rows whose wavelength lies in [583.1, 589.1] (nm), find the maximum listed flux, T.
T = 26.25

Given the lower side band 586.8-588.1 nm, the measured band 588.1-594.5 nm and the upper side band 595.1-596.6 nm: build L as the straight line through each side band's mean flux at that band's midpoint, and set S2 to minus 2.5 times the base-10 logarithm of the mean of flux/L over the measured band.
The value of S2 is 0.07 mag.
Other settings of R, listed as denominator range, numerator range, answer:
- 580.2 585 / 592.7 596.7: 0.92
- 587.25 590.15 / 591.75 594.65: 1.15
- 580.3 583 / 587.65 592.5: 0.82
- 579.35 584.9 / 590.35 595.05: 0.93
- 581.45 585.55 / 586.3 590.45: 0.88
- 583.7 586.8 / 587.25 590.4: 0.85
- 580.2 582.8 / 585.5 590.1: 0.87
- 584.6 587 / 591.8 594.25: 1.05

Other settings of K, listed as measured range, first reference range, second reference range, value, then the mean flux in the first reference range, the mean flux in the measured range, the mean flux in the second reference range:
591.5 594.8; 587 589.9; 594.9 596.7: -0.075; 18.6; 20.2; 19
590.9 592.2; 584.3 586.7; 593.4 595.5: 0.072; 20.1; 18.5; 19.6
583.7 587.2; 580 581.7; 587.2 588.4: -0.060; 21.6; 21.4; 19.6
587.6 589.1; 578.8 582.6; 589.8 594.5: 0.082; 21.6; 18.6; 19.3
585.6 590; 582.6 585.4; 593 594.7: 0.101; 21.5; 19.3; 20.5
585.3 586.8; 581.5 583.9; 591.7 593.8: 0.094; 22.4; 20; 20.4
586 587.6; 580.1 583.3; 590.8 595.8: -0.045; 22.1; 21.8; 19.6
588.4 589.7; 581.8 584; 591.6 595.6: 0.195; 22.4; 17.5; 19.9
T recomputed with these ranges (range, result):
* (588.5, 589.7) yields 18.91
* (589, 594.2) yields 21.53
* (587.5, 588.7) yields 20.28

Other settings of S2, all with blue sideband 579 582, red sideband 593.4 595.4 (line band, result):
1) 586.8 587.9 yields -0.05 mag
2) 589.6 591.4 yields 0.16 mag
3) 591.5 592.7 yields 0.01 mag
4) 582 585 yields -0.08 mag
